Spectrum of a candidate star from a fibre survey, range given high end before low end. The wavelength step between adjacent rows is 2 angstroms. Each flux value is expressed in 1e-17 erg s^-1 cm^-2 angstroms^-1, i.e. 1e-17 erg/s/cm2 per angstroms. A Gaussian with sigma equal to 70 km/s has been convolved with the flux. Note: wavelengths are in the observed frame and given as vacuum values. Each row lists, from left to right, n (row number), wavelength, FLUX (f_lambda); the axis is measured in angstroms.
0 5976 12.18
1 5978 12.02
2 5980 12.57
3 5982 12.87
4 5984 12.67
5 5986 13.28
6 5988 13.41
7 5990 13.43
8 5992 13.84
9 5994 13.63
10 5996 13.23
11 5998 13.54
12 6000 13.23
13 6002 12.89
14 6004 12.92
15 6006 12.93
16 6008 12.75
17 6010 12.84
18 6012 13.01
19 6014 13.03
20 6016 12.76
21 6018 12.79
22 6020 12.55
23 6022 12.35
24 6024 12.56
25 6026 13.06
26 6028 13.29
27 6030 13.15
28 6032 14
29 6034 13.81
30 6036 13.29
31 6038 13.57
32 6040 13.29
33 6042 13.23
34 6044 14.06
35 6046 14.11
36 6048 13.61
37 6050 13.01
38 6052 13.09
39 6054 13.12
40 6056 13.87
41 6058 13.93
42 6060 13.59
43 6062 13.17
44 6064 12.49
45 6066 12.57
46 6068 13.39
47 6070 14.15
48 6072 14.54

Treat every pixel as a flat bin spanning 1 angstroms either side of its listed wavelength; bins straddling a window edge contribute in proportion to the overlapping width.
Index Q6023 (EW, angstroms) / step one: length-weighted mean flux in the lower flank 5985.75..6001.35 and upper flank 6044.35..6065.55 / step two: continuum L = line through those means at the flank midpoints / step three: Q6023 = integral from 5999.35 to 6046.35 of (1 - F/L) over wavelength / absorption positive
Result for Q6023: 1.0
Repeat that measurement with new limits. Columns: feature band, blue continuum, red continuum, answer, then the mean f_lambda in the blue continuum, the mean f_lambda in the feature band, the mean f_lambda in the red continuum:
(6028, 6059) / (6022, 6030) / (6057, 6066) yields -1.1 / 12.9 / 13.5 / 13.2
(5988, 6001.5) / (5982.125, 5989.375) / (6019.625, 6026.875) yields -0.5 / 13.1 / 13.5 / 12.6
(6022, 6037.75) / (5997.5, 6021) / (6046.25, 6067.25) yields -0.2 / 12.9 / 13.3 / 13.3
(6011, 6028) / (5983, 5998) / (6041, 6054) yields 0.8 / 13.4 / 12.8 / 13.5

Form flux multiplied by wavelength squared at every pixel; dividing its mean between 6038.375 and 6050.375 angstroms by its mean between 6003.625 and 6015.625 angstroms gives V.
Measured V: 1.1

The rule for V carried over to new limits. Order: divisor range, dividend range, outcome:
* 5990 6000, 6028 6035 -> 1.02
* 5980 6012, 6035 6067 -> 1.04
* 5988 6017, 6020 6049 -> 1.03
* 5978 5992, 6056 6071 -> 1.05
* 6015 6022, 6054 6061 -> 1.10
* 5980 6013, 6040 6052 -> 1.05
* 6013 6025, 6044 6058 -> 1.08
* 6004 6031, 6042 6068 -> 1.05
